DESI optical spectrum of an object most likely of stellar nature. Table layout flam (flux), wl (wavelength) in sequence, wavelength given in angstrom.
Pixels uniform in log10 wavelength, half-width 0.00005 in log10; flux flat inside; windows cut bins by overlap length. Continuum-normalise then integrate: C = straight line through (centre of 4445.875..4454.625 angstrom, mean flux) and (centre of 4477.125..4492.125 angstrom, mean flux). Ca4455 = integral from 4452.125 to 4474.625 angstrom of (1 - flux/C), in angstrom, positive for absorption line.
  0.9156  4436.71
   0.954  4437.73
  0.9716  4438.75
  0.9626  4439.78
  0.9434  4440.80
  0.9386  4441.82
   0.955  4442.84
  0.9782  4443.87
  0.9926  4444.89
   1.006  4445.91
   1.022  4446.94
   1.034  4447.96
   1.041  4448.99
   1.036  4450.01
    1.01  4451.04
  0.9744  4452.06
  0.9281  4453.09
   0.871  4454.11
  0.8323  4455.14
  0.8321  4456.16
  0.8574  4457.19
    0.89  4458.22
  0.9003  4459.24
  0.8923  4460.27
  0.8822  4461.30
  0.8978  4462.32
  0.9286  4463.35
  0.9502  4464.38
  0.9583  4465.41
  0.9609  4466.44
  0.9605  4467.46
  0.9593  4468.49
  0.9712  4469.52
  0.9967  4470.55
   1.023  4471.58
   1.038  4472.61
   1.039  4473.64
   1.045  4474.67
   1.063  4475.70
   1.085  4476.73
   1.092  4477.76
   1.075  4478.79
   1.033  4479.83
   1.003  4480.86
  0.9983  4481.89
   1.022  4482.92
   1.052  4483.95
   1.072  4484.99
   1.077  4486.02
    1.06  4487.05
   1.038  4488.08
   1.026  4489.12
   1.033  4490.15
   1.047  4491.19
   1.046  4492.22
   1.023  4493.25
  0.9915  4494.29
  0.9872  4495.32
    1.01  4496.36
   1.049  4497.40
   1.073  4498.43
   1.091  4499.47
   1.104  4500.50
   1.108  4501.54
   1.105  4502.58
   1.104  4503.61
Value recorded 1.70 angstrom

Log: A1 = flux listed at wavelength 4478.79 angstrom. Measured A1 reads 1.075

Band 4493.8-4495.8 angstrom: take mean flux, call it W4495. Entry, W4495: 0.992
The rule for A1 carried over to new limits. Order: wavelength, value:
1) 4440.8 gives 0.9434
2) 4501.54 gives 1.108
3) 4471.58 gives 1.023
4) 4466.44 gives 0.9609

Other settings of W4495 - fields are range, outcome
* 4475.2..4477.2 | 1.07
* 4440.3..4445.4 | 0.962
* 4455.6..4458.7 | 0.859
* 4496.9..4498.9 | 1.06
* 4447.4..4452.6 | 1.02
